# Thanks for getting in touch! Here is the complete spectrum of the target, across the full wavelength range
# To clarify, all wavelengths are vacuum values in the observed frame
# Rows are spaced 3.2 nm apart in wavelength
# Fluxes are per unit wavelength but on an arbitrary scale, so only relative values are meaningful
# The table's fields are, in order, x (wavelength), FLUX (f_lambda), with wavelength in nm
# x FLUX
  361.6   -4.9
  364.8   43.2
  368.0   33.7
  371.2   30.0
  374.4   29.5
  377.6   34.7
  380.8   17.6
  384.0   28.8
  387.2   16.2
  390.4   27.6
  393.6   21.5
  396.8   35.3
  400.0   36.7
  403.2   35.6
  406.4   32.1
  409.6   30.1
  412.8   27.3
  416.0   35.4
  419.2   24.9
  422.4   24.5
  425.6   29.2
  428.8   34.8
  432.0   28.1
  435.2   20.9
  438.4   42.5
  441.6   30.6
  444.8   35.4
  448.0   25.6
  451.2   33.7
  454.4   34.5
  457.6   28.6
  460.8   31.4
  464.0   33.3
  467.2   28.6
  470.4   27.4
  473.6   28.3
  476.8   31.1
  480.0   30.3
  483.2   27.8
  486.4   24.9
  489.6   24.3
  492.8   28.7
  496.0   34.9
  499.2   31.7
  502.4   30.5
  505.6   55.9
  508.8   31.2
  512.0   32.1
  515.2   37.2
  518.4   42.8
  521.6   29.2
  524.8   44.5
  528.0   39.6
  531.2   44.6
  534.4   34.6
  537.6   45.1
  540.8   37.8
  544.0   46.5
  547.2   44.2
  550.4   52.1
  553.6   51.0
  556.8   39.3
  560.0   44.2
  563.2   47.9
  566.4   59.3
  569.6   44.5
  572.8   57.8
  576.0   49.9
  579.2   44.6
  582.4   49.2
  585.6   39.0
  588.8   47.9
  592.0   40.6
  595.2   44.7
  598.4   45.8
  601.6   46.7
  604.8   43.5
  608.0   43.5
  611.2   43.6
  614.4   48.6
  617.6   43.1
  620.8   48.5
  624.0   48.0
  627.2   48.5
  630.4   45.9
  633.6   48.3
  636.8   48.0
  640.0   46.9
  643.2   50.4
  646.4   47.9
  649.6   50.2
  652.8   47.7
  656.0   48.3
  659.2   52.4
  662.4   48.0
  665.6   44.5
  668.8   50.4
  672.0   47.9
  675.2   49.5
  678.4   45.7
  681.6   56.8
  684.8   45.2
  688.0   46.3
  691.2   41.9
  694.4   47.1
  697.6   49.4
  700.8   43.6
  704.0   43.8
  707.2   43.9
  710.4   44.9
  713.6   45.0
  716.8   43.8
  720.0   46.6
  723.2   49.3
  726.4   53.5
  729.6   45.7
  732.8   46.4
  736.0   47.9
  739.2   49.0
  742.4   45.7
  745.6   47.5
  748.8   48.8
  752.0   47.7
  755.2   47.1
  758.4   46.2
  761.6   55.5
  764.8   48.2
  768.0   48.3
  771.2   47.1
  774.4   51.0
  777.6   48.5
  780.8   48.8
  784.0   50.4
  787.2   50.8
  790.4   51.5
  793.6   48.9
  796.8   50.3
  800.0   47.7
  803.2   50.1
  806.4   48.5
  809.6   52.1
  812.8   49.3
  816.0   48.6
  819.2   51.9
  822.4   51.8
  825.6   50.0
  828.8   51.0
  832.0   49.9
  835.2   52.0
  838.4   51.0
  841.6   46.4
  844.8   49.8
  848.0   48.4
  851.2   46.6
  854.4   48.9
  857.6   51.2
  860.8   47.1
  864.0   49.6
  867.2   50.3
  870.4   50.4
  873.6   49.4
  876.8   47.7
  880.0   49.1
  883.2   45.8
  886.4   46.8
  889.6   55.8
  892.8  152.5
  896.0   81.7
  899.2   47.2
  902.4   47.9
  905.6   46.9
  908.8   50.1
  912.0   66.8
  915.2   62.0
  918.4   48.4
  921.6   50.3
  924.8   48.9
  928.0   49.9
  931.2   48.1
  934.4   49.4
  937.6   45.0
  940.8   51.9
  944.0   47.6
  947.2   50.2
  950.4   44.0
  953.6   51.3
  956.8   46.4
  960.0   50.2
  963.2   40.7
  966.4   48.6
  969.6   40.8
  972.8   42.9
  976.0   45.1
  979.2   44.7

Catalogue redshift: 0.359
